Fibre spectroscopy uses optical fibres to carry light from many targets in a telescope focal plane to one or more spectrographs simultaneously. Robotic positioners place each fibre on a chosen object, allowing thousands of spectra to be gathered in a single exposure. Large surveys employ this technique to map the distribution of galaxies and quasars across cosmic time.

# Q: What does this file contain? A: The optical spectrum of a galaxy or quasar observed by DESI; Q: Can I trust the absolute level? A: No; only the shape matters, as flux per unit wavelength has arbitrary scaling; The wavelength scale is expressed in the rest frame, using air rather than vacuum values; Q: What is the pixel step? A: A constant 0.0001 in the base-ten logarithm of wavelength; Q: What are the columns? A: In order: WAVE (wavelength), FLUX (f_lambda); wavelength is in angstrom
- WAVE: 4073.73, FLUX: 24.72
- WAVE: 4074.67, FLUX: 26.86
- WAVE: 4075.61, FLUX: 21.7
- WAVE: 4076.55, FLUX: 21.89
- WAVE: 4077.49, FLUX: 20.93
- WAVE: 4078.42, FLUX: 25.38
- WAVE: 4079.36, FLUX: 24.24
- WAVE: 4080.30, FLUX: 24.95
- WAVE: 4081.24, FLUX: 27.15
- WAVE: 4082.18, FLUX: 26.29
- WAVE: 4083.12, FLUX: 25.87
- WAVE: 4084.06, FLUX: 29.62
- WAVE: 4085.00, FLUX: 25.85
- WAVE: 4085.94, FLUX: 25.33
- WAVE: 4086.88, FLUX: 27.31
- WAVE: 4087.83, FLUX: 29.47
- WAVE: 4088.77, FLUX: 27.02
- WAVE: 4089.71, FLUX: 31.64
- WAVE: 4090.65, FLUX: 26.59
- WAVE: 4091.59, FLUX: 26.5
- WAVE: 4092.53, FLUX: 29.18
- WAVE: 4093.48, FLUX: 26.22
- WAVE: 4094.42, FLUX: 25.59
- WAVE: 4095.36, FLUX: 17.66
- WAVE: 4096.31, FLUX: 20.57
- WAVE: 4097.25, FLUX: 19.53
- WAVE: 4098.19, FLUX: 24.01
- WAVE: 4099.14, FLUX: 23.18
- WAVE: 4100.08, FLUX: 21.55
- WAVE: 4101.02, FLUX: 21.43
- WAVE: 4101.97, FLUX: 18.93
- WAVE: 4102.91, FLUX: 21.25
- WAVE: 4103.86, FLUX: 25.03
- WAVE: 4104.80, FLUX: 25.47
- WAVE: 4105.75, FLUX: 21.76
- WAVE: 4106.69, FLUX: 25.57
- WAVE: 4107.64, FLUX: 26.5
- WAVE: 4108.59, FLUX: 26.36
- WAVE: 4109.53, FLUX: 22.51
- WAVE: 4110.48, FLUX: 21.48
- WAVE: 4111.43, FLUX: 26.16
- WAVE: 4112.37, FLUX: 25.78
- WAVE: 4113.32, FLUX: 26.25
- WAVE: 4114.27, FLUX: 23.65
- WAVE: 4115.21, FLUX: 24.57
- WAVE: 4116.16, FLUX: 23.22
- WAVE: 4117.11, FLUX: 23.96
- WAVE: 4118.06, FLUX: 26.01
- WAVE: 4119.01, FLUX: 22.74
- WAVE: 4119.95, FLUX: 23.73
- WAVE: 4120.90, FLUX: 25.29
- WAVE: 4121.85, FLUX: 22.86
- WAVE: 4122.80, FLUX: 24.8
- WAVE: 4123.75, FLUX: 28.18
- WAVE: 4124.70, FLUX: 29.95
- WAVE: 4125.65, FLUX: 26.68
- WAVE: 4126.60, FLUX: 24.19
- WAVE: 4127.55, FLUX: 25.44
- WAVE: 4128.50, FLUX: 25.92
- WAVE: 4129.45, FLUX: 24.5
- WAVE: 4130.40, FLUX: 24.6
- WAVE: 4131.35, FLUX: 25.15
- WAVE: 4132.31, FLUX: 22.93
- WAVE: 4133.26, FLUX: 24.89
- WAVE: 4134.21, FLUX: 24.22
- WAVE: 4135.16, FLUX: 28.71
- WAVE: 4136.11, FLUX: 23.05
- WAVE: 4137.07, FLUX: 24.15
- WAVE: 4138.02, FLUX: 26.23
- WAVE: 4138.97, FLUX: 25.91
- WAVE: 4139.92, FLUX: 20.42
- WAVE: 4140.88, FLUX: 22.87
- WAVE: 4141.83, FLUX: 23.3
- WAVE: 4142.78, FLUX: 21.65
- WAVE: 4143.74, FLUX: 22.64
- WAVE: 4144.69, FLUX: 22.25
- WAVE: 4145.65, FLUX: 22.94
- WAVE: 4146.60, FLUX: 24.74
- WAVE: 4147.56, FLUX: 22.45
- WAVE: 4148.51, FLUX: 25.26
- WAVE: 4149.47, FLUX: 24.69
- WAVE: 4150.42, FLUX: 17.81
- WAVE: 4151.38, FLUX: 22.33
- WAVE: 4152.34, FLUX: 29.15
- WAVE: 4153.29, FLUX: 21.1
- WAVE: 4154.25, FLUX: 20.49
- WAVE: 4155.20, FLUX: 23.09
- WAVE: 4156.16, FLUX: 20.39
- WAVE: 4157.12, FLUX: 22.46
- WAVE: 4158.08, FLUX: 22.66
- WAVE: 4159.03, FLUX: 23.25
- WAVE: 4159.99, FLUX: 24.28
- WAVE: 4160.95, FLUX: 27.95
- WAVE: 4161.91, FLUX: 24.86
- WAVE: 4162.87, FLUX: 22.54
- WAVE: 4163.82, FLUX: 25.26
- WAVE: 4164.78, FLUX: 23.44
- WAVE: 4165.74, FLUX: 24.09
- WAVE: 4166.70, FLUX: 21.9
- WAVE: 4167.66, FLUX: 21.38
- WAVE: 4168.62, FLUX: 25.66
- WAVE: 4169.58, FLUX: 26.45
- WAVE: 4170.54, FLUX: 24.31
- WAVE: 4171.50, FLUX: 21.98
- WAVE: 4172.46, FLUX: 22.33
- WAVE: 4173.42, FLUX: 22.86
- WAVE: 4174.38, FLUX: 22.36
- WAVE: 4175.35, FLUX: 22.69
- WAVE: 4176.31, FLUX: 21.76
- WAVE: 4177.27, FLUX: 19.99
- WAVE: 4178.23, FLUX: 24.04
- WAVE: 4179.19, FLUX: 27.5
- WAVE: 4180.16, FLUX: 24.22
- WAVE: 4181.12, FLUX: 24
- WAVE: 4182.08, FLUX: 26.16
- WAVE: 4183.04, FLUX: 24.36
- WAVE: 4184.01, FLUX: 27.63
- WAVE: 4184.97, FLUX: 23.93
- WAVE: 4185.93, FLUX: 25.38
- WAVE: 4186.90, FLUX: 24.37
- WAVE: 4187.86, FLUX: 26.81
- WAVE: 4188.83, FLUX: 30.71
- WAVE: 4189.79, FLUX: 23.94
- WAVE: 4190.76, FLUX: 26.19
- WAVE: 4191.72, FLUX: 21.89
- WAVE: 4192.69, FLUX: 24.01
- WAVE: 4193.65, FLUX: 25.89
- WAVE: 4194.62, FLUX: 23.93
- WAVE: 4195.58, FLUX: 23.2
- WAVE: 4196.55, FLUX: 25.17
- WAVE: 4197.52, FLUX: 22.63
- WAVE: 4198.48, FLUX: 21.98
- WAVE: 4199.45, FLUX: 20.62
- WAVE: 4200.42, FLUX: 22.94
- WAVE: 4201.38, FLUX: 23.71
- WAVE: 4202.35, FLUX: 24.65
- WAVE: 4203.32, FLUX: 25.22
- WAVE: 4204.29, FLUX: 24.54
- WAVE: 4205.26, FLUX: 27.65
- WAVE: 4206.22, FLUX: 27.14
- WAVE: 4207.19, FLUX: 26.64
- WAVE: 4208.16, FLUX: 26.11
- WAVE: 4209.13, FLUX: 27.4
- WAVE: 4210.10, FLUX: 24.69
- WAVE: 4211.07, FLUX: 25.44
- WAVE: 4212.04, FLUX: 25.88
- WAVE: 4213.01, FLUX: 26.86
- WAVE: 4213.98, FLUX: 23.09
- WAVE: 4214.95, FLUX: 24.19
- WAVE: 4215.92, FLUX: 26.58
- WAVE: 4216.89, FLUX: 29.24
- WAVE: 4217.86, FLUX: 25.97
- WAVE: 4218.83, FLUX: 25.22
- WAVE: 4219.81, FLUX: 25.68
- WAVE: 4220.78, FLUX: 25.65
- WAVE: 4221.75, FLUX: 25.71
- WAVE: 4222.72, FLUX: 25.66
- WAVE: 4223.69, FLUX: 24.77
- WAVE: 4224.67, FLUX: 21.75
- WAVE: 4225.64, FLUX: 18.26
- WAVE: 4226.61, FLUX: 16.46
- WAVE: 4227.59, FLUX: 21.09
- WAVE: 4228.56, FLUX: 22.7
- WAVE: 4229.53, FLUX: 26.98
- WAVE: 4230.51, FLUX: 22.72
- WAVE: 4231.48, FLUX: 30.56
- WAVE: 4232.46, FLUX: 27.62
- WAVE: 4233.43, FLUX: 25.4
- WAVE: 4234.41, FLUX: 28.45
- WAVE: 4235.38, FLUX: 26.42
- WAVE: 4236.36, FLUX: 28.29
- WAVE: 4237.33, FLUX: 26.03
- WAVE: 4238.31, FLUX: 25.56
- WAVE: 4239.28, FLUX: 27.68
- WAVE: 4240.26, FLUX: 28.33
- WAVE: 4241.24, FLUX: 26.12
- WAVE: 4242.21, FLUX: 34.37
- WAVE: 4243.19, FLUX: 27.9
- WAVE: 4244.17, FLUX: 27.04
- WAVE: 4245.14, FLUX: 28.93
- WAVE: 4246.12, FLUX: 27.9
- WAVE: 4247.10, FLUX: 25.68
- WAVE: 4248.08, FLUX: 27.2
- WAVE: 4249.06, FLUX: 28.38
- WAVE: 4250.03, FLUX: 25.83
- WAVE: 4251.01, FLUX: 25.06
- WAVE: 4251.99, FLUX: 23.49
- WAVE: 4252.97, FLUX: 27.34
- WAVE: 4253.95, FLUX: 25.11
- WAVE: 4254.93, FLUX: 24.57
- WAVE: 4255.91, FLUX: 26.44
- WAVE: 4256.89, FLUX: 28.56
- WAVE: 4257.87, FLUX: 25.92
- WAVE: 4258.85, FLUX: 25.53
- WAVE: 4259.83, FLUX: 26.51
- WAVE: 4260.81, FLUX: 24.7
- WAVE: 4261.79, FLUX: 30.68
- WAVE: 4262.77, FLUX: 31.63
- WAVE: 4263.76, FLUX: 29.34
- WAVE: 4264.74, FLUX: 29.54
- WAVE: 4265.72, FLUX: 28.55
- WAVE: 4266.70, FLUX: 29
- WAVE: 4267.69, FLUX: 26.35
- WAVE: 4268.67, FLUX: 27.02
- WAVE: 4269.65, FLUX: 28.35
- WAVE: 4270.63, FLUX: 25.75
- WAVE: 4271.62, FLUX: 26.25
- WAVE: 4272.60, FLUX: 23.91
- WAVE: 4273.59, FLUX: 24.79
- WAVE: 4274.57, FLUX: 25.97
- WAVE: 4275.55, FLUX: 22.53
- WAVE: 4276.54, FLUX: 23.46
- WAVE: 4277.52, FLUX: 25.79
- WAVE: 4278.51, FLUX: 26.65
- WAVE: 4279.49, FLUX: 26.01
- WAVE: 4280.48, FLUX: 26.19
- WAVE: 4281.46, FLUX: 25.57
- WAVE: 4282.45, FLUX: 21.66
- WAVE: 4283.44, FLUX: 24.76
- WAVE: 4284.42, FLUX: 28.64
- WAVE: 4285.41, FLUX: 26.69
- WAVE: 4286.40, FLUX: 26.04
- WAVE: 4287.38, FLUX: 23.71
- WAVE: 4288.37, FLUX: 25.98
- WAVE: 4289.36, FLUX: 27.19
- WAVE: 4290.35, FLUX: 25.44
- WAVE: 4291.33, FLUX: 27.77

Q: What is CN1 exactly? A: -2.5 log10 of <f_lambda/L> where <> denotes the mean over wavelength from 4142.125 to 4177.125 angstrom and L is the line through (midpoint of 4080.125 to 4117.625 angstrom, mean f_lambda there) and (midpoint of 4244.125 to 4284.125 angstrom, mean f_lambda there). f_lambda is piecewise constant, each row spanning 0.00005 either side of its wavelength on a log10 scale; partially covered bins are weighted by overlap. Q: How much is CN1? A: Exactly 0.10 mag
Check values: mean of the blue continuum 24.8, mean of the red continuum 26.4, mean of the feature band 23.2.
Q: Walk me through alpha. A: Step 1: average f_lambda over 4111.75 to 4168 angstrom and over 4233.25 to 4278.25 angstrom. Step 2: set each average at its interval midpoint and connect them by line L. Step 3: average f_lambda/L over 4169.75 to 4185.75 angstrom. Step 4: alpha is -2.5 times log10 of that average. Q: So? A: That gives 0.05 mag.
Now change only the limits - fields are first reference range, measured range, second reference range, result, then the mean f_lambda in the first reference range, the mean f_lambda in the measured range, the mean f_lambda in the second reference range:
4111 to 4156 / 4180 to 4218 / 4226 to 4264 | 0.021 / 24.2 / 25.1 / 26.6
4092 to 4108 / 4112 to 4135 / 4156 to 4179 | -0.081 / 23.1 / 25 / 23.4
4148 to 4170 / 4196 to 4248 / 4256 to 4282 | -0.009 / 23.5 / 25.5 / 26.7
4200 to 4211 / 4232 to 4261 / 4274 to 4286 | -0.061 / 25.5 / 26.9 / 25.3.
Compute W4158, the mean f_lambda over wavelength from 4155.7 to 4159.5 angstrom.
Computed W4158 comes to 22.2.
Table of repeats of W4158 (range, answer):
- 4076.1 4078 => 21.6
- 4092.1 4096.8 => 23.7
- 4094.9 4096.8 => 19.1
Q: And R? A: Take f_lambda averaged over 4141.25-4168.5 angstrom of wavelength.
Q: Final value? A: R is 23.2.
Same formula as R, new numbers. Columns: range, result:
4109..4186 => 24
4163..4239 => 24.7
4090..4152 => 24.1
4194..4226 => 24.8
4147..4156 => 22.9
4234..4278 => 26.9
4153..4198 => 24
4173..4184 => 23.8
